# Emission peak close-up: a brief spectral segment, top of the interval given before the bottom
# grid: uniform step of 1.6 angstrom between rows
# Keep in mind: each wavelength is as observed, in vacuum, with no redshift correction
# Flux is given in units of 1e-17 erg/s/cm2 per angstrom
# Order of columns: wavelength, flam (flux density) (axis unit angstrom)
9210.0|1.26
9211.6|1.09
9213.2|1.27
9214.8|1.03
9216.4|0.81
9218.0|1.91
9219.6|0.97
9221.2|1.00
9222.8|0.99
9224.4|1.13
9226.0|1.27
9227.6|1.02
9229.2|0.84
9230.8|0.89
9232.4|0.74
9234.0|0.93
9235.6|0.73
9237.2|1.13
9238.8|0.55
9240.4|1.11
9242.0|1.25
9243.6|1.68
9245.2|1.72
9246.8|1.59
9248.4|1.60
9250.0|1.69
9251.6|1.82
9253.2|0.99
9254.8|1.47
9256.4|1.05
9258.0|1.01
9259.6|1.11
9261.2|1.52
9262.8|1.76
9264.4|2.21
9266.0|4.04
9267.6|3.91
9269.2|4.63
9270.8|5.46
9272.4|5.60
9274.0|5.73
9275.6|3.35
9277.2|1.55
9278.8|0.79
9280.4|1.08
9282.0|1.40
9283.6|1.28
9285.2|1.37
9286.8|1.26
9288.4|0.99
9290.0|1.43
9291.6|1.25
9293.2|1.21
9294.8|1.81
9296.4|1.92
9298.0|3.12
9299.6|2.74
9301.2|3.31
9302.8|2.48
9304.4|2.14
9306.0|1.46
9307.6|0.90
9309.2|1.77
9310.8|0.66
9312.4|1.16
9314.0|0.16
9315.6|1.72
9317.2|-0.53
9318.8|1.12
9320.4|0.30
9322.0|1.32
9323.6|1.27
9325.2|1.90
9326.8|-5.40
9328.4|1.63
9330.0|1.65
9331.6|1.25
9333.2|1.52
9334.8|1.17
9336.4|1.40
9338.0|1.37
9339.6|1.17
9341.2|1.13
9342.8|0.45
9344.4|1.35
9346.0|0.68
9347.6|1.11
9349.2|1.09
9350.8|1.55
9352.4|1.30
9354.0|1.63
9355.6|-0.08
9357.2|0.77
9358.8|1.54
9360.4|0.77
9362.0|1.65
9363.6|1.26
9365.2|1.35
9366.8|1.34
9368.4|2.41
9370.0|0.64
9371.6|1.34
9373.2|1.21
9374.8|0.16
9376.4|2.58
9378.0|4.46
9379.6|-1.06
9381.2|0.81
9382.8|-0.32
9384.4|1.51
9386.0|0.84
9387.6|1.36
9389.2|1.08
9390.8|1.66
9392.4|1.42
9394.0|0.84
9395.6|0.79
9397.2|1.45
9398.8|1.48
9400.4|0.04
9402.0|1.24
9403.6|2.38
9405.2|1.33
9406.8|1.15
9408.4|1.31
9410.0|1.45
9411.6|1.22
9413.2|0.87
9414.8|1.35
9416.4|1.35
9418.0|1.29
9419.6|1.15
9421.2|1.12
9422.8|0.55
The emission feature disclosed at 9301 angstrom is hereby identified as [N II] 6583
